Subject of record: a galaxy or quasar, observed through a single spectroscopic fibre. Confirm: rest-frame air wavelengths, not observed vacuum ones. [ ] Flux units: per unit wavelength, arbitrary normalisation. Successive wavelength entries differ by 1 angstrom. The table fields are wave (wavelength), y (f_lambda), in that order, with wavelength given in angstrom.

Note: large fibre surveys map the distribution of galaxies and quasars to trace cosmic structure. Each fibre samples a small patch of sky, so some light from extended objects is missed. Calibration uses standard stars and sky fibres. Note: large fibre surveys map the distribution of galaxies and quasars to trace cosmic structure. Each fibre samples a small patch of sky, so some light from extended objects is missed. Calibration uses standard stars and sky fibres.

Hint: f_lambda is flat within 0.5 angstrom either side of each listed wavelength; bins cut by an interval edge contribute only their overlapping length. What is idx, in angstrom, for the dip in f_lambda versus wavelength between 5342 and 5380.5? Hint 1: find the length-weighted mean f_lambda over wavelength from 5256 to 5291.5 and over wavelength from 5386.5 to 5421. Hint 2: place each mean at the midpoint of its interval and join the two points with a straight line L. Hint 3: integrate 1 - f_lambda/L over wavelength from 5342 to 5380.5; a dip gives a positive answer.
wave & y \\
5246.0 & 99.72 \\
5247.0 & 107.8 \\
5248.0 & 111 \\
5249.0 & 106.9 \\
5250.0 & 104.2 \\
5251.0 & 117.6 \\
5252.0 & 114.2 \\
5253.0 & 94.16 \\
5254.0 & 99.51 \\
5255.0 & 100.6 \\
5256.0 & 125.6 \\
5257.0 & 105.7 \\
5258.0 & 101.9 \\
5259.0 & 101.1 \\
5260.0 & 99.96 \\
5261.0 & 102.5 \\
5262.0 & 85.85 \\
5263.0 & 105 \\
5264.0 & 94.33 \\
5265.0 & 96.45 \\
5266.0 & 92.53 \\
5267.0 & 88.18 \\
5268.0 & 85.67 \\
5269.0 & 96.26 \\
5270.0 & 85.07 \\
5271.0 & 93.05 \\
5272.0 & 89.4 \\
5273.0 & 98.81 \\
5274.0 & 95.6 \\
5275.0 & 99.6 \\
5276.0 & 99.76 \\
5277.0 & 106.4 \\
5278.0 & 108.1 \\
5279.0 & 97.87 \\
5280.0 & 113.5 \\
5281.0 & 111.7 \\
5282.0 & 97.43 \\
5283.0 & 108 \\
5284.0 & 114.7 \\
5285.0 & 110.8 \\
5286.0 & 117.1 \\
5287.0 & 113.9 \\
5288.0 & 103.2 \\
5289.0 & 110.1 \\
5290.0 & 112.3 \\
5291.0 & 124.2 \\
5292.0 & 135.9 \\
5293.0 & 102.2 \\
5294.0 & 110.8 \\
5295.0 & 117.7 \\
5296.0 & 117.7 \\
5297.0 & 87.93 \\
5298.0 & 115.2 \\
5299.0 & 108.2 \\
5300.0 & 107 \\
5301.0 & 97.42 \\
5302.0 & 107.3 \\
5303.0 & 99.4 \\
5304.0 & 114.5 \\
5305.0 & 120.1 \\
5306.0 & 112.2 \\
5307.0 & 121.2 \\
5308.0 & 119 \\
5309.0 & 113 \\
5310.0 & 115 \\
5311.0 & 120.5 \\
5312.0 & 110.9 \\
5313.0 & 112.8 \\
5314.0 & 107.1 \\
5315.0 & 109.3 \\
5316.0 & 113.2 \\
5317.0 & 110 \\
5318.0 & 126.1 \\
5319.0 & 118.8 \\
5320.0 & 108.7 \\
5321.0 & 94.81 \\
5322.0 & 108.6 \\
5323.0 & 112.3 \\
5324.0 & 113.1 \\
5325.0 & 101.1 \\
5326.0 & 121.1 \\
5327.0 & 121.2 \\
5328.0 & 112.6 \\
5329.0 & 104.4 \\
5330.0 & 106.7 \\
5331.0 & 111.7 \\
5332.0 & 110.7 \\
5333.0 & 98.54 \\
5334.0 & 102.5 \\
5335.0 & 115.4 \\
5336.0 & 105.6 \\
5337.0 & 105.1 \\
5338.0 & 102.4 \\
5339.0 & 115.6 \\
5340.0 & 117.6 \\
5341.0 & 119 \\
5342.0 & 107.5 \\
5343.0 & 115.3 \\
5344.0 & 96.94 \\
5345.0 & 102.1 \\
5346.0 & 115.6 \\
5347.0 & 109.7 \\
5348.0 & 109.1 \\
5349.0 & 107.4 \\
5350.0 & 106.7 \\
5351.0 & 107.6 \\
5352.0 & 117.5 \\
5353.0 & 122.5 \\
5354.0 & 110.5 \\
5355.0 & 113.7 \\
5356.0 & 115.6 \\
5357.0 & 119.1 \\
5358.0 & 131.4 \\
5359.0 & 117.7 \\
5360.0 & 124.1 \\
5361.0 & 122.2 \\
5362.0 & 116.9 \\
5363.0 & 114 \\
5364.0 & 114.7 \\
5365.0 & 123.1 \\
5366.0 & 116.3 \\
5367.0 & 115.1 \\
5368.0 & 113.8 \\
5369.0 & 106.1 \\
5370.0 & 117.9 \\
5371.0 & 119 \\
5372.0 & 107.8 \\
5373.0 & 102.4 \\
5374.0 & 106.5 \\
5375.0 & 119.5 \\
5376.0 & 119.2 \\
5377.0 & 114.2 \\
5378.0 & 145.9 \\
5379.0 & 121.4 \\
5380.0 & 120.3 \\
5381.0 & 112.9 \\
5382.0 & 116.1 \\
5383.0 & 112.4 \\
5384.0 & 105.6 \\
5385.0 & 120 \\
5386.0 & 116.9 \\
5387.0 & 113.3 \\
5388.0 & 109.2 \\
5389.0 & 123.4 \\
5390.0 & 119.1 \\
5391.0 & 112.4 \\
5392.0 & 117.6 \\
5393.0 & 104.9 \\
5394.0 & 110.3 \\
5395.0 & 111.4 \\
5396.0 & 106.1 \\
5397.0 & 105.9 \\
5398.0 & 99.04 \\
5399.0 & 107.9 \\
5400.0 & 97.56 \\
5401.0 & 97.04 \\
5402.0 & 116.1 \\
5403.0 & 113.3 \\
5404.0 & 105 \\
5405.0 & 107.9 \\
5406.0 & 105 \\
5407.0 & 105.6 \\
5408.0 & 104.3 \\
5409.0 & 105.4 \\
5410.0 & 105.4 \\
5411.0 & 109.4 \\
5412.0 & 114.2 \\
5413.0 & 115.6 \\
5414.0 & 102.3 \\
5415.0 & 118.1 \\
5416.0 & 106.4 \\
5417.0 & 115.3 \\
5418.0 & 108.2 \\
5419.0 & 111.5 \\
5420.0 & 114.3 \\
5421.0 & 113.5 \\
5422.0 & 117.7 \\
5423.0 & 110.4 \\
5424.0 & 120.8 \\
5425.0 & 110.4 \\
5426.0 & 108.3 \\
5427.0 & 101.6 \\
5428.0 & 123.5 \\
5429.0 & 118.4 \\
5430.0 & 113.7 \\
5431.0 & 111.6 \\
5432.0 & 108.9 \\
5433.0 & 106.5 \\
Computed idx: -2.9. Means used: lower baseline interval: 102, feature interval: 115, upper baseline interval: 109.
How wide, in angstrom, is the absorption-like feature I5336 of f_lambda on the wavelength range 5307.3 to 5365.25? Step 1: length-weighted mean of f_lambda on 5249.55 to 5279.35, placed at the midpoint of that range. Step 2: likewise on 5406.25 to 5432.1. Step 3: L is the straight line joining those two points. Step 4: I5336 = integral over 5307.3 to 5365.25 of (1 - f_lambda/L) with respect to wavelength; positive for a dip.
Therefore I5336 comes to -4.1 angstrom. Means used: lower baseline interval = 99.5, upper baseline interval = 111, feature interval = 112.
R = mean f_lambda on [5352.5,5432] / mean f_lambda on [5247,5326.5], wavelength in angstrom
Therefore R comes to 1.1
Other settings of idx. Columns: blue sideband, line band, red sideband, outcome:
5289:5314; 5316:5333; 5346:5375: 0.34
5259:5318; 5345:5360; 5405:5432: -0.80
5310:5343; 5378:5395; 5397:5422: -1.01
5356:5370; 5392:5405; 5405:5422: 0.64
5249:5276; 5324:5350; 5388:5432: -1.15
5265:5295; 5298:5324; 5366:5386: -0.88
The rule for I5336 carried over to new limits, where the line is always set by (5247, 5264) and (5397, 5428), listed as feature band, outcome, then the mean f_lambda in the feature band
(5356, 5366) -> -1.1 angstrom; 120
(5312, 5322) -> -0.4 angstrom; 111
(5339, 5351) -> -0.3 angstrom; 110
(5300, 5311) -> -0.6 angstrom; 112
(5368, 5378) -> -0.6 angstrom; 114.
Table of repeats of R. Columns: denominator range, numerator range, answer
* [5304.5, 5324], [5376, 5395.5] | 1.03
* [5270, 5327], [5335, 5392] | 1.05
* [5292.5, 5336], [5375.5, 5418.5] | 1.01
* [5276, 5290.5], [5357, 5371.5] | 1.09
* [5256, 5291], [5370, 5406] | 1.10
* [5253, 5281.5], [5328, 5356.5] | 1.11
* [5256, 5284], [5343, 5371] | 1.15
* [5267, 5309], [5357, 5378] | 1.09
